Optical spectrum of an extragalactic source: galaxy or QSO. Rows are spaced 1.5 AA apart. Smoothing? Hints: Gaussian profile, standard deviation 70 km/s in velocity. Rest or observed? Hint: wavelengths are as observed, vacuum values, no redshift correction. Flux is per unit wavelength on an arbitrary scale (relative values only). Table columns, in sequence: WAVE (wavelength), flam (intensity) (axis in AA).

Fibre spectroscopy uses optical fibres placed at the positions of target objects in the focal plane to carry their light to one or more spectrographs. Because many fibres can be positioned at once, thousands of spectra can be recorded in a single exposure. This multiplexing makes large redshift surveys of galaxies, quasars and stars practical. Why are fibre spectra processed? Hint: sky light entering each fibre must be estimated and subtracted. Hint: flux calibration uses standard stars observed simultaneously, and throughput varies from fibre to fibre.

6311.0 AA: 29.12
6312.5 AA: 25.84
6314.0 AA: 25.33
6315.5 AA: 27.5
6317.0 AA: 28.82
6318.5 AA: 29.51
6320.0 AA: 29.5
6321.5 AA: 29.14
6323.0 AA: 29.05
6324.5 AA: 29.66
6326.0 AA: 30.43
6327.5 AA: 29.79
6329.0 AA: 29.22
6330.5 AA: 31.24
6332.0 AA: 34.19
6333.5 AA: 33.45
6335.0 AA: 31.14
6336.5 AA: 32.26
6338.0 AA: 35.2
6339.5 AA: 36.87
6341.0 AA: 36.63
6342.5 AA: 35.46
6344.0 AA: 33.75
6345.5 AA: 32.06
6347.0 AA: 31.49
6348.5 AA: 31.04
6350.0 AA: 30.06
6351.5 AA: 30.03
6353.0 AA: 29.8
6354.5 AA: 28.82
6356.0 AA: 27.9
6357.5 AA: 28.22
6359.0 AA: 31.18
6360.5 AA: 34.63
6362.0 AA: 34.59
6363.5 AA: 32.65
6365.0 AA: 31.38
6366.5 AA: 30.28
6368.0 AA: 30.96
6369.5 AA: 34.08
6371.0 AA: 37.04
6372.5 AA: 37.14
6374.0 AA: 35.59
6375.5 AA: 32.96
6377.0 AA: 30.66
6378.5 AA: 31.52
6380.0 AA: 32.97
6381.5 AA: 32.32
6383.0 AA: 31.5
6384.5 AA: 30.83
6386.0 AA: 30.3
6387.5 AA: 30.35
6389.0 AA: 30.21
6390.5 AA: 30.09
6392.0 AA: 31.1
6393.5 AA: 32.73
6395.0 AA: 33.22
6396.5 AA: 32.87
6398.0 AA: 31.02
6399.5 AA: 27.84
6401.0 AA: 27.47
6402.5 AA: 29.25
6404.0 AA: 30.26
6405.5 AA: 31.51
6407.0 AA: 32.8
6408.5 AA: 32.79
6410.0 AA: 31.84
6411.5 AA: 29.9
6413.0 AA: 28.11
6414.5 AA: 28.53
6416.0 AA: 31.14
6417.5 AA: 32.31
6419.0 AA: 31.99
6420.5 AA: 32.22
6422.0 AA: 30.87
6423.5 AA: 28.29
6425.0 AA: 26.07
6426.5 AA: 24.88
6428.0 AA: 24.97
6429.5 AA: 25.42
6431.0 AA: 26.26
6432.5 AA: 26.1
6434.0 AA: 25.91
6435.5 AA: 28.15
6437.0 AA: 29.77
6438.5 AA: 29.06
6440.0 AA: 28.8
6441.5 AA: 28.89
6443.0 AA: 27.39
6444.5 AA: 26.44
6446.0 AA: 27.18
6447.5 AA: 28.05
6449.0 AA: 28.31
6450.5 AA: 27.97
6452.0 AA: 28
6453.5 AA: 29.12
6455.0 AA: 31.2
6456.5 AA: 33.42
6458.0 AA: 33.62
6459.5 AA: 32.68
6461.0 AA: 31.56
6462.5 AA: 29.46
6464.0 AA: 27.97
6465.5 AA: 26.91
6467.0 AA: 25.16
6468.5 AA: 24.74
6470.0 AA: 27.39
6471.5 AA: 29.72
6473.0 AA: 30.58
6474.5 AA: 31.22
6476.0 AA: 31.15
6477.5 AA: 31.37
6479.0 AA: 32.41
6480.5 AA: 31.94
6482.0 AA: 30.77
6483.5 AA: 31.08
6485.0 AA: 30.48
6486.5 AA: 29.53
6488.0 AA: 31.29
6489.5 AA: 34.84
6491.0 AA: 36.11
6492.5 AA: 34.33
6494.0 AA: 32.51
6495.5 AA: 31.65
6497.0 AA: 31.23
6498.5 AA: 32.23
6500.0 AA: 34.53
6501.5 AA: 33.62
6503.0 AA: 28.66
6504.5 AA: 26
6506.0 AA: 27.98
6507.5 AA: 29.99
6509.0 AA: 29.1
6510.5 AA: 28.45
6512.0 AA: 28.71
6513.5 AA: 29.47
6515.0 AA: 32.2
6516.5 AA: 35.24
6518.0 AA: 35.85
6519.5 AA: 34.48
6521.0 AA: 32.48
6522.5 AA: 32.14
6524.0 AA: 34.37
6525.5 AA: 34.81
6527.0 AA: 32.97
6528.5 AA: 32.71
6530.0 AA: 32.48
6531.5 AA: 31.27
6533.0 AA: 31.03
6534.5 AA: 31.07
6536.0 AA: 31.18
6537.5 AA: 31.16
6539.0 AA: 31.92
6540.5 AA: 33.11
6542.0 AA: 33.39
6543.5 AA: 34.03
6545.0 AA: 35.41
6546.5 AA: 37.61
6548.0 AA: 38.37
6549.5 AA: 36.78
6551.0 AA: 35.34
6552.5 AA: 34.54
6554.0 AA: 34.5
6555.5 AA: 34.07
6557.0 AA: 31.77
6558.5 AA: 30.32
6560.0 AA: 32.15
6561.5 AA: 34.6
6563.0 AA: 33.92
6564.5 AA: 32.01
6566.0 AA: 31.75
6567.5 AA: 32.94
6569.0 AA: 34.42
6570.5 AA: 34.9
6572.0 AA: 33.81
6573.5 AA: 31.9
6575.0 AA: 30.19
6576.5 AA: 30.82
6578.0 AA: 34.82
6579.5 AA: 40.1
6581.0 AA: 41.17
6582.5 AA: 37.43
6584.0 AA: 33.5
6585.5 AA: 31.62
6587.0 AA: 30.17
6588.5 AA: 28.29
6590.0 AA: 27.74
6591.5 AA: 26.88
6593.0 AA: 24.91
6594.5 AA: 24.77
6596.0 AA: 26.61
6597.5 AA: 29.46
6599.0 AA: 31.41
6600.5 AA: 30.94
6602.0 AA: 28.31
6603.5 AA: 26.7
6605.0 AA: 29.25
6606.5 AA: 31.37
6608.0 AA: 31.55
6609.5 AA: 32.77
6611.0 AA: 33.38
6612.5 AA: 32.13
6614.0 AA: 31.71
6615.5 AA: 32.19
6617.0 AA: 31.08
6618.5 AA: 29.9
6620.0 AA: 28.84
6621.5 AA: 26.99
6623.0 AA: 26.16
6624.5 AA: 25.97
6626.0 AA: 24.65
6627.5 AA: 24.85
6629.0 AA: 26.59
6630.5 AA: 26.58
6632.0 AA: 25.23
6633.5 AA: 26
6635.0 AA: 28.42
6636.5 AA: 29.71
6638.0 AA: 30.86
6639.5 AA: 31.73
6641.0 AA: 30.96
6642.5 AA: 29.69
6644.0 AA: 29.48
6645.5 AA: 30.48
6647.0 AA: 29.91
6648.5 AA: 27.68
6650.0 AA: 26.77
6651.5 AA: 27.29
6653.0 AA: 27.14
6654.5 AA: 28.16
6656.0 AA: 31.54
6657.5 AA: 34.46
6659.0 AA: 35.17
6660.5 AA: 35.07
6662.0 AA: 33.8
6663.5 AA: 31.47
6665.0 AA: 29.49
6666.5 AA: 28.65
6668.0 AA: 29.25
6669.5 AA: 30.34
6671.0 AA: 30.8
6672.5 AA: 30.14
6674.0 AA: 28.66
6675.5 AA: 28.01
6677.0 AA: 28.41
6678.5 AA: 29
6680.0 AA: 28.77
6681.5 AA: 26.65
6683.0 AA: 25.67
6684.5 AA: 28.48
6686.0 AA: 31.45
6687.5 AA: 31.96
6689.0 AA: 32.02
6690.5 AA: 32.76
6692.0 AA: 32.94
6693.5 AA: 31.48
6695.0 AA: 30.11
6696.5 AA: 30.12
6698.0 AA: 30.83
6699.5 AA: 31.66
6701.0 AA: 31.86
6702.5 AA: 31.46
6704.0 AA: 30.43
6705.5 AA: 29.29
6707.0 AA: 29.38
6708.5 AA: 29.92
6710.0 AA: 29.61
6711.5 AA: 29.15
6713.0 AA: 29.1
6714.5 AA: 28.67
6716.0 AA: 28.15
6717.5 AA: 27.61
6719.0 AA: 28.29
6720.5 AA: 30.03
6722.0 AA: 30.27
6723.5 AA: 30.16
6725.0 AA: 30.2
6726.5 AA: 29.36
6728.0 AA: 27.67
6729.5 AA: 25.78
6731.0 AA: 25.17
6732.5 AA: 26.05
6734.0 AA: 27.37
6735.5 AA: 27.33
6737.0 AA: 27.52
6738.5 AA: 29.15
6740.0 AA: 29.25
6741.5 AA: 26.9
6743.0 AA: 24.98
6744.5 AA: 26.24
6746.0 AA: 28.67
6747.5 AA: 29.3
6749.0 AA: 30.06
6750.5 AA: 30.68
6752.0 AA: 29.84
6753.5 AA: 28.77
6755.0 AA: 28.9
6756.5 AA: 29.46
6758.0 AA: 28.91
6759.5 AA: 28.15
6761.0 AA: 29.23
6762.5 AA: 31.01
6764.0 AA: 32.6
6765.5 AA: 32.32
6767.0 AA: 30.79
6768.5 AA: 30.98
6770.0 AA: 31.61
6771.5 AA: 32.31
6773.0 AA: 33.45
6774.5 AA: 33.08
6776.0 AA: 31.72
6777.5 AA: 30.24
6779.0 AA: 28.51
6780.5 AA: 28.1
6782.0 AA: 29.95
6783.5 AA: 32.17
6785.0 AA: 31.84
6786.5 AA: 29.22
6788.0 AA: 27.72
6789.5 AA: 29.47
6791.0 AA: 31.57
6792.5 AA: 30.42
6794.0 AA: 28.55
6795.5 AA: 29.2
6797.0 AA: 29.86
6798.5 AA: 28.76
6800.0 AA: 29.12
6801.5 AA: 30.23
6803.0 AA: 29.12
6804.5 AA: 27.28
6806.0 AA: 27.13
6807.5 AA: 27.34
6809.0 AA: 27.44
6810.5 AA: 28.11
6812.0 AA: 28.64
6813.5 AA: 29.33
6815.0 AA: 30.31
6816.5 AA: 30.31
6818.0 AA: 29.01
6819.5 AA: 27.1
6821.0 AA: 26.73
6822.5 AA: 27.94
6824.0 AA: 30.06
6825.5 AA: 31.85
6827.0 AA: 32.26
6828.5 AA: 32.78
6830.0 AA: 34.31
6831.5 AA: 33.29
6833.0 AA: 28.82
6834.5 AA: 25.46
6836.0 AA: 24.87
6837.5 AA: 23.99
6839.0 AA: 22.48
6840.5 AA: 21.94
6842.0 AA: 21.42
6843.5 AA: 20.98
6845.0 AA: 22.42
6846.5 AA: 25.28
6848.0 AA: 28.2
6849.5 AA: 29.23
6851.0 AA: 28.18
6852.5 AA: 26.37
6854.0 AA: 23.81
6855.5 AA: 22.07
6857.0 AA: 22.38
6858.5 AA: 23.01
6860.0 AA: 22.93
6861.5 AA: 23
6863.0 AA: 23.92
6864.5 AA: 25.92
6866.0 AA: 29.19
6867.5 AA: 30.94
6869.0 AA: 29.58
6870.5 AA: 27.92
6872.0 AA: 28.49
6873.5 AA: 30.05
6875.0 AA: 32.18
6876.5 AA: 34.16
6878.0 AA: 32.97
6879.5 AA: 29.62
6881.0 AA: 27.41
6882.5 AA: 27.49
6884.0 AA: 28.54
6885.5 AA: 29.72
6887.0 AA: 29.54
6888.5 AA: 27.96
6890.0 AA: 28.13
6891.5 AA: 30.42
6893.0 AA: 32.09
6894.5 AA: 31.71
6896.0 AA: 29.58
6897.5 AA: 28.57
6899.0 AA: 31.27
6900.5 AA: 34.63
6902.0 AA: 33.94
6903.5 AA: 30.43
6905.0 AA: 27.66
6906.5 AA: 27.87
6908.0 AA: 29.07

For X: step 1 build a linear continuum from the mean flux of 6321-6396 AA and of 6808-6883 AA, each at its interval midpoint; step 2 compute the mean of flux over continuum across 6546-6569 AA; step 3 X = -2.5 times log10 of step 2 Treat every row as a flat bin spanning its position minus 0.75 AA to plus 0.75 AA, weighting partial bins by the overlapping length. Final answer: -0.13 mag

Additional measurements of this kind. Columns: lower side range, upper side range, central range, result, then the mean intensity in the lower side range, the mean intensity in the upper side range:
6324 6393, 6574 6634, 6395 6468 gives 0.08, 32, 29.9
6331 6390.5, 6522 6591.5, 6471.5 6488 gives 0.06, 32.3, 33.3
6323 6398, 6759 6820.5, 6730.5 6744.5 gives 0.12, 32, 29.8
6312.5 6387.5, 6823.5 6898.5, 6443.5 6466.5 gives 0.05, 31.6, 27.8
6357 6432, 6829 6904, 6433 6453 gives 0.10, 30.9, 27.8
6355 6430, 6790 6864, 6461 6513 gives -0.01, 31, 27.3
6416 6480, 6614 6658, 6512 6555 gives -0.16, 28.9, 28.6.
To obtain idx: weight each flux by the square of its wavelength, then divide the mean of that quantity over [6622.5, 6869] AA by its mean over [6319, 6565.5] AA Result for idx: 1.01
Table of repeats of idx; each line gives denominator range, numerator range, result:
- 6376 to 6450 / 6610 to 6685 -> 1.06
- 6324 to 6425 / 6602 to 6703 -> 1.03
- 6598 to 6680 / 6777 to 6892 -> 1.01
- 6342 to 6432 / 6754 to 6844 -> 1.07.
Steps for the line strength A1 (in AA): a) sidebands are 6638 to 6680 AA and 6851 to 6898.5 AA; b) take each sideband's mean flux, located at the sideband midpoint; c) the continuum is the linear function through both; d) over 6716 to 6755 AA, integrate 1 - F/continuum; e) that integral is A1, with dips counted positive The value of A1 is 1.48 AA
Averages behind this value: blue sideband 30.1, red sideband 28.1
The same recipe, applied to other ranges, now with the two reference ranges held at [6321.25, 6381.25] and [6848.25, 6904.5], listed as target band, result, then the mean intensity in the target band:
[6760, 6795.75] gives -1.75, 30.7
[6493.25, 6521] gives -0.15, 31.3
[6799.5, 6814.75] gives 0.32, 28.4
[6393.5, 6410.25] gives 0.40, 31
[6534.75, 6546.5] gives -0.86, 33.1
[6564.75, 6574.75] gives -0.79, 33.1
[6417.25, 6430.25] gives 1.33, 28.4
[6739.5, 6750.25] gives 0.53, 28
